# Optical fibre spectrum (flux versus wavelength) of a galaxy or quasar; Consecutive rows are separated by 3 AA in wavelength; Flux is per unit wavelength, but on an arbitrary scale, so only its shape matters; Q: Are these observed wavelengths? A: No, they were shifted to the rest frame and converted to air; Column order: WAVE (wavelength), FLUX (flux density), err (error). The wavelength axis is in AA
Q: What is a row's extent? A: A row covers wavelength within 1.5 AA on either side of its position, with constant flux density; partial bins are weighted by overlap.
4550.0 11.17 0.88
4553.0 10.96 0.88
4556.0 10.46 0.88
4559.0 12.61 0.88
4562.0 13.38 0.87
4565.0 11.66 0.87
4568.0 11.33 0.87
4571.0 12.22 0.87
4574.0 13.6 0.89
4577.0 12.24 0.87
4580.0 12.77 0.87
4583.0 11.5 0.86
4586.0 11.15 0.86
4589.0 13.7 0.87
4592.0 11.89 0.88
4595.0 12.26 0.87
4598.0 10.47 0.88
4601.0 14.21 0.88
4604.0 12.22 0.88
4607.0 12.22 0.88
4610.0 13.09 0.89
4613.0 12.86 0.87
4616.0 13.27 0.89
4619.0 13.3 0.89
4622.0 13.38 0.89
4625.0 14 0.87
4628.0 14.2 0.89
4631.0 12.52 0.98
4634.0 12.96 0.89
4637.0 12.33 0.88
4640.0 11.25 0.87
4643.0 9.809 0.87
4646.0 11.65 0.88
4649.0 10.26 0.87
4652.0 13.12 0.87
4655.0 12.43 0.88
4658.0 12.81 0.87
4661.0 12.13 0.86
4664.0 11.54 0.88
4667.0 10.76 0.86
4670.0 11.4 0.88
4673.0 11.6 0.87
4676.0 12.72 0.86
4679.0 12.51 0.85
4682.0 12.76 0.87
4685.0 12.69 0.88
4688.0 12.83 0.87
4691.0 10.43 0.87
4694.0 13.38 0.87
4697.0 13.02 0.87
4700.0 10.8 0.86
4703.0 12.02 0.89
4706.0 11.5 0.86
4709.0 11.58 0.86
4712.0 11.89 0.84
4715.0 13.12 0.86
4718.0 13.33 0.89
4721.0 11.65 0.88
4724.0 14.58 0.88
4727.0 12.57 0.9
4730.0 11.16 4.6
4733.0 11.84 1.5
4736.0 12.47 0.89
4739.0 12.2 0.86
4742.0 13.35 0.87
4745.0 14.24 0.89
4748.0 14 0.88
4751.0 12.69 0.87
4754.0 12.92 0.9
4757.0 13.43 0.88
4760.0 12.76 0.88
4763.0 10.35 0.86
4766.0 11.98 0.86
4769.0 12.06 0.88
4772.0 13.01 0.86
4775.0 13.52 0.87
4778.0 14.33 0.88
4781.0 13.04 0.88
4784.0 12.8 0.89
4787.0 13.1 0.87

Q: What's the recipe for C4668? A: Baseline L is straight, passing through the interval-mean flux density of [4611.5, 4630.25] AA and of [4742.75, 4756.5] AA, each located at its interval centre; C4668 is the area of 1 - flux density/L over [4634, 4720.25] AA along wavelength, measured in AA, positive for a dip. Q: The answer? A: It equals 9.3 AA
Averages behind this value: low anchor 13.5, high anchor 13.5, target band 12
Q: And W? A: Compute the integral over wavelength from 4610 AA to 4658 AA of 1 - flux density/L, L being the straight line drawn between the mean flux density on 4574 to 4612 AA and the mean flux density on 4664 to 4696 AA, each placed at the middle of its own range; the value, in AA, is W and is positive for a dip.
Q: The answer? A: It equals -1.1 AA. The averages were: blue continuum 12.4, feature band 12.5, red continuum 12.1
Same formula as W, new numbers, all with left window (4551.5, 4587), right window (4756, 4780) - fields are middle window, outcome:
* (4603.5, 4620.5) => -1.00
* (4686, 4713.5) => 1.08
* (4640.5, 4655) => 1.10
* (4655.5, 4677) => 0.82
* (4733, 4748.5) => -0.60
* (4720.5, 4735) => 0.14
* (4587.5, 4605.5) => -0.54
